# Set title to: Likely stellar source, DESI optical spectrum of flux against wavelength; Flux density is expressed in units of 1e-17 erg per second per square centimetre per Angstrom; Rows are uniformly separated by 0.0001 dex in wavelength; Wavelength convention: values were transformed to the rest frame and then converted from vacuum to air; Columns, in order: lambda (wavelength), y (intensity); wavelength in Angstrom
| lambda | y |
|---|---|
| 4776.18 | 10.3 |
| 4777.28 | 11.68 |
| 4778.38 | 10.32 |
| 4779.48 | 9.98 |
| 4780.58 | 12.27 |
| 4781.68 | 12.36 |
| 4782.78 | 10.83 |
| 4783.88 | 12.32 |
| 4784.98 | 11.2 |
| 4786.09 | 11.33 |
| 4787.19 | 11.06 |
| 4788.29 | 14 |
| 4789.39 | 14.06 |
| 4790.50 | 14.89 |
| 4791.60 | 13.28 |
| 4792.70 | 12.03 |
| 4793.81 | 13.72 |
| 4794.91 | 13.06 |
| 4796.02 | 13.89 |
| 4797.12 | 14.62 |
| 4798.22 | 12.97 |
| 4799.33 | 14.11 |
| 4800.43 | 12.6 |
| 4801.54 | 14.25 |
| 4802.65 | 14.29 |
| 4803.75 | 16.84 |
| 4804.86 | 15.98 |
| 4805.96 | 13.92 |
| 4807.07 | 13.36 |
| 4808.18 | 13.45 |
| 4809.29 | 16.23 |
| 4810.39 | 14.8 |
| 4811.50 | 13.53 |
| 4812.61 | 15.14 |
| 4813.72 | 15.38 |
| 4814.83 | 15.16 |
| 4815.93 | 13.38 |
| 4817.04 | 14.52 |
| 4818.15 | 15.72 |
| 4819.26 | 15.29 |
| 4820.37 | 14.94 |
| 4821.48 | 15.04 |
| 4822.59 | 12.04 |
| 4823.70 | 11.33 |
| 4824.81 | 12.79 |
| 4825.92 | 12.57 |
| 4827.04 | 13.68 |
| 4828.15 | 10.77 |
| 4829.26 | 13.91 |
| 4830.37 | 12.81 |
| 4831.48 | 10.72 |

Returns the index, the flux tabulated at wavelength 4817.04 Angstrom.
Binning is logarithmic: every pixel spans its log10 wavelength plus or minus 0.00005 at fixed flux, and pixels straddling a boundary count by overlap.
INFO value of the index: 14.52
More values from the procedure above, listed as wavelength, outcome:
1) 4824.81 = 12.79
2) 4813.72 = 15.38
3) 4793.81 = 13.72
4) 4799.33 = 14.11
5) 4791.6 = 13.28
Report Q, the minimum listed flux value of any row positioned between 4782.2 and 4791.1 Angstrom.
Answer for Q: 10.83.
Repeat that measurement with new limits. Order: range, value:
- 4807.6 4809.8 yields 13.45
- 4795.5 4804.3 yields 12.6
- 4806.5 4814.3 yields 13.36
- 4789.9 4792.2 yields 13.28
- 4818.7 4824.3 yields 11.33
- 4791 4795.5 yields 12.03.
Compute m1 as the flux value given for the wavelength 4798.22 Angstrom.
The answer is 12.97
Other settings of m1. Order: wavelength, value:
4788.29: 14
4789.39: 14.06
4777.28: 11.68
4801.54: 14.25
